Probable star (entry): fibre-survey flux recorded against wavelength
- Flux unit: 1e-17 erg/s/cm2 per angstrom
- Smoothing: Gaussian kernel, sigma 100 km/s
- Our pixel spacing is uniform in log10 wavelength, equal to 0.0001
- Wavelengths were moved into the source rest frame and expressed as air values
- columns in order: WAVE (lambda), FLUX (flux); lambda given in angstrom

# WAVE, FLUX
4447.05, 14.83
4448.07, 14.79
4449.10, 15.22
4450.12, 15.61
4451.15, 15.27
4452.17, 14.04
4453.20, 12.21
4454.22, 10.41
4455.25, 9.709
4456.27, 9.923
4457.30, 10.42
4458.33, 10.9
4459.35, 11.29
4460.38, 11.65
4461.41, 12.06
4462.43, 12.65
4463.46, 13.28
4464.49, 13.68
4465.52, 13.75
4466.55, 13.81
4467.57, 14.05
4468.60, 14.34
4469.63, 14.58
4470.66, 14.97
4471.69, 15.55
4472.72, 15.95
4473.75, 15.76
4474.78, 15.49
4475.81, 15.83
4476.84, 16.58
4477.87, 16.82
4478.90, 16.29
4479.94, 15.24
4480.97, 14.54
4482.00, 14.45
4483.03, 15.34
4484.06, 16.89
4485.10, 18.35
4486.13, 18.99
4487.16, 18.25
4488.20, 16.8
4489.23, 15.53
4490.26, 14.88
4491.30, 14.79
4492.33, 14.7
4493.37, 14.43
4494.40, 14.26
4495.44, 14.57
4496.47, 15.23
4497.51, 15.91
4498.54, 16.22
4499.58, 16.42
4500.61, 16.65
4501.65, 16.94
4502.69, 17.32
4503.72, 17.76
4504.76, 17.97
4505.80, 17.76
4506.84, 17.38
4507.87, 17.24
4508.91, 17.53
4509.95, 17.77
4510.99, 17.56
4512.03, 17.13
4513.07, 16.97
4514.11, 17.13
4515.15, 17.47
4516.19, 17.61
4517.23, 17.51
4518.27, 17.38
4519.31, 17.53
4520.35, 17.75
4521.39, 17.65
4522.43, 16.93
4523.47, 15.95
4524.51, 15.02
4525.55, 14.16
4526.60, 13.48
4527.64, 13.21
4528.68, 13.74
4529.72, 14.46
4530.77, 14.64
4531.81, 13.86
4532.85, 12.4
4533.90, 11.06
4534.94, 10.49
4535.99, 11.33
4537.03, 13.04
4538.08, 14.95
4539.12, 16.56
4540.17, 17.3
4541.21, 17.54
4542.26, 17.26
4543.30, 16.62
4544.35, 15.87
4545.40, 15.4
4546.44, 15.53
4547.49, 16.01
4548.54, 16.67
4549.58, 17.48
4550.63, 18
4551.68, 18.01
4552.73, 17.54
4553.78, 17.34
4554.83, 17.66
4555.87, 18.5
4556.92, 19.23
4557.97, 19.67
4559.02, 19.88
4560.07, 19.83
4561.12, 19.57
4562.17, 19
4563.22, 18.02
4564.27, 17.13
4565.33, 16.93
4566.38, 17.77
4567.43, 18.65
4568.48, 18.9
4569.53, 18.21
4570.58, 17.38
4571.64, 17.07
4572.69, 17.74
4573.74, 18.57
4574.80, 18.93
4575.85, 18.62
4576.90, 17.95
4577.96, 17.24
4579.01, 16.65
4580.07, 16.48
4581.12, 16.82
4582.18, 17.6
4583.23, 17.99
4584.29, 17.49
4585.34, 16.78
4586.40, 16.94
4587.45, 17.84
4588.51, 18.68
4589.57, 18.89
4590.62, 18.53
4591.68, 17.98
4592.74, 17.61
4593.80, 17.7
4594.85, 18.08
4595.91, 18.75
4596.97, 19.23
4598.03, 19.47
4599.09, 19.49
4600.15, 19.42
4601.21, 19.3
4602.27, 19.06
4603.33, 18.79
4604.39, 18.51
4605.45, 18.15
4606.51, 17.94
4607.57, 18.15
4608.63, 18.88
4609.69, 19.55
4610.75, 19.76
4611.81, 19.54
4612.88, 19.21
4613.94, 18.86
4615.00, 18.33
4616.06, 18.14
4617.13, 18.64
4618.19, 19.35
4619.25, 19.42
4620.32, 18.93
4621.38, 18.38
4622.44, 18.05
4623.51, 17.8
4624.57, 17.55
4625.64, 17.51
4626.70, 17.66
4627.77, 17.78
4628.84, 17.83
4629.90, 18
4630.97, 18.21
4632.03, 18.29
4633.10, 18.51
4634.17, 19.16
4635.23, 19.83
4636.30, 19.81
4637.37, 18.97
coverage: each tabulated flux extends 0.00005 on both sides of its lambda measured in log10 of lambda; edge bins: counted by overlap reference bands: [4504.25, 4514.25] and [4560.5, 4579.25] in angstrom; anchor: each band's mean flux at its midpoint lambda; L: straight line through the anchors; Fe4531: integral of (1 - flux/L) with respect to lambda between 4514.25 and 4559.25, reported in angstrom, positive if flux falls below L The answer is 4.3 angstrom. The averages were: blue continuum 17.4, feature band 16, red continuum 18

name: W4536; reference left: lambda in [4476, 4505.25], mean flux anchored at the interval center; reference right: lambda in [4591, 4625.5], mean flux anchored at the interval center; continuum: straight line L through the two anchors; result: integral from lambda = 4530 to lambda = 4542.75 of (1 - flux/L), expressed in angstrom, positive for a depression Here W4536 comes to 2.2 angstrom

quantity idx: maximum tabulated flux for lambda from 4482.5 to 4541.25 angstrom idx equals 18.99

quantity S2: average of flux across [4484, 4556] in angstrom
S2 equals 16.1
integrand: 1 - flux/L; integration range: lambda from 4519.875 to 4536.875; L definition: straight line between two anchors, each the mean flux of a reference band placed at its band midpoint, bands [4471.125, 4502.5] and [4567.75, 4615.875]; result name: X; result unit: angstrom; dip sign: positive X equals 2.8 angstrom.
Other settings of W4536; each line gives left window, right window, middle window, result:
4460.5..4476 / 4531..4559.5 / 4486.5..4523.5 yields -3.79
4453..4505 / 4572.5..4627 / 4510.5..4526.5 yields -0.88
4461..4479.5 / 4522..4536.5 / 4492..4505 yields -1.65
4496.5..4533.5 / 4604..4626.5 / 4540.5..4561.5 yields -0.64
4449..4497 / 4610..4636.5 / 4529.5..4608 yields -1.14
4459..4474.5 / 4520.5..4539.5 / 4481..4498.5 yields -2.32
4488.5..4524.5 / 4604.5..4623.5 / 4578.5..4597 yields 0.50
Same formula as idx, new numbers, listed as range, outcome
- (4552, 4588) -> 19.88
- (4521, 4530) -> 17.65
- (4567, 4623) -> 19.76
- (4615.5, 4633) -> 19.42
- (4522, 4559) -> 19.67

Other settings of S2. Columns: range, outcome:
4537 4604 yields 17.8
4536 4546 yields 15.8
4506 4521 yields 17.4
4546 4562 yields 18.1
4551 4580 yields 18.2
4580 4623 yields 18.5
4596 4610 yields 18.9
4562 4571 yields 18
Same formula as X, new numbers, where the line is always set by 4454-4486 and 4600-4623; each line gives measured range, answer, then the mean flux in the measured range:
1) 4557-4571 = -1.1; 18.6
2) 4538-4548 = 0.1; 16.4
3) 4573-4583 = 0.0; 17.7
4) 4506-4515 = -1.1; 17.4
